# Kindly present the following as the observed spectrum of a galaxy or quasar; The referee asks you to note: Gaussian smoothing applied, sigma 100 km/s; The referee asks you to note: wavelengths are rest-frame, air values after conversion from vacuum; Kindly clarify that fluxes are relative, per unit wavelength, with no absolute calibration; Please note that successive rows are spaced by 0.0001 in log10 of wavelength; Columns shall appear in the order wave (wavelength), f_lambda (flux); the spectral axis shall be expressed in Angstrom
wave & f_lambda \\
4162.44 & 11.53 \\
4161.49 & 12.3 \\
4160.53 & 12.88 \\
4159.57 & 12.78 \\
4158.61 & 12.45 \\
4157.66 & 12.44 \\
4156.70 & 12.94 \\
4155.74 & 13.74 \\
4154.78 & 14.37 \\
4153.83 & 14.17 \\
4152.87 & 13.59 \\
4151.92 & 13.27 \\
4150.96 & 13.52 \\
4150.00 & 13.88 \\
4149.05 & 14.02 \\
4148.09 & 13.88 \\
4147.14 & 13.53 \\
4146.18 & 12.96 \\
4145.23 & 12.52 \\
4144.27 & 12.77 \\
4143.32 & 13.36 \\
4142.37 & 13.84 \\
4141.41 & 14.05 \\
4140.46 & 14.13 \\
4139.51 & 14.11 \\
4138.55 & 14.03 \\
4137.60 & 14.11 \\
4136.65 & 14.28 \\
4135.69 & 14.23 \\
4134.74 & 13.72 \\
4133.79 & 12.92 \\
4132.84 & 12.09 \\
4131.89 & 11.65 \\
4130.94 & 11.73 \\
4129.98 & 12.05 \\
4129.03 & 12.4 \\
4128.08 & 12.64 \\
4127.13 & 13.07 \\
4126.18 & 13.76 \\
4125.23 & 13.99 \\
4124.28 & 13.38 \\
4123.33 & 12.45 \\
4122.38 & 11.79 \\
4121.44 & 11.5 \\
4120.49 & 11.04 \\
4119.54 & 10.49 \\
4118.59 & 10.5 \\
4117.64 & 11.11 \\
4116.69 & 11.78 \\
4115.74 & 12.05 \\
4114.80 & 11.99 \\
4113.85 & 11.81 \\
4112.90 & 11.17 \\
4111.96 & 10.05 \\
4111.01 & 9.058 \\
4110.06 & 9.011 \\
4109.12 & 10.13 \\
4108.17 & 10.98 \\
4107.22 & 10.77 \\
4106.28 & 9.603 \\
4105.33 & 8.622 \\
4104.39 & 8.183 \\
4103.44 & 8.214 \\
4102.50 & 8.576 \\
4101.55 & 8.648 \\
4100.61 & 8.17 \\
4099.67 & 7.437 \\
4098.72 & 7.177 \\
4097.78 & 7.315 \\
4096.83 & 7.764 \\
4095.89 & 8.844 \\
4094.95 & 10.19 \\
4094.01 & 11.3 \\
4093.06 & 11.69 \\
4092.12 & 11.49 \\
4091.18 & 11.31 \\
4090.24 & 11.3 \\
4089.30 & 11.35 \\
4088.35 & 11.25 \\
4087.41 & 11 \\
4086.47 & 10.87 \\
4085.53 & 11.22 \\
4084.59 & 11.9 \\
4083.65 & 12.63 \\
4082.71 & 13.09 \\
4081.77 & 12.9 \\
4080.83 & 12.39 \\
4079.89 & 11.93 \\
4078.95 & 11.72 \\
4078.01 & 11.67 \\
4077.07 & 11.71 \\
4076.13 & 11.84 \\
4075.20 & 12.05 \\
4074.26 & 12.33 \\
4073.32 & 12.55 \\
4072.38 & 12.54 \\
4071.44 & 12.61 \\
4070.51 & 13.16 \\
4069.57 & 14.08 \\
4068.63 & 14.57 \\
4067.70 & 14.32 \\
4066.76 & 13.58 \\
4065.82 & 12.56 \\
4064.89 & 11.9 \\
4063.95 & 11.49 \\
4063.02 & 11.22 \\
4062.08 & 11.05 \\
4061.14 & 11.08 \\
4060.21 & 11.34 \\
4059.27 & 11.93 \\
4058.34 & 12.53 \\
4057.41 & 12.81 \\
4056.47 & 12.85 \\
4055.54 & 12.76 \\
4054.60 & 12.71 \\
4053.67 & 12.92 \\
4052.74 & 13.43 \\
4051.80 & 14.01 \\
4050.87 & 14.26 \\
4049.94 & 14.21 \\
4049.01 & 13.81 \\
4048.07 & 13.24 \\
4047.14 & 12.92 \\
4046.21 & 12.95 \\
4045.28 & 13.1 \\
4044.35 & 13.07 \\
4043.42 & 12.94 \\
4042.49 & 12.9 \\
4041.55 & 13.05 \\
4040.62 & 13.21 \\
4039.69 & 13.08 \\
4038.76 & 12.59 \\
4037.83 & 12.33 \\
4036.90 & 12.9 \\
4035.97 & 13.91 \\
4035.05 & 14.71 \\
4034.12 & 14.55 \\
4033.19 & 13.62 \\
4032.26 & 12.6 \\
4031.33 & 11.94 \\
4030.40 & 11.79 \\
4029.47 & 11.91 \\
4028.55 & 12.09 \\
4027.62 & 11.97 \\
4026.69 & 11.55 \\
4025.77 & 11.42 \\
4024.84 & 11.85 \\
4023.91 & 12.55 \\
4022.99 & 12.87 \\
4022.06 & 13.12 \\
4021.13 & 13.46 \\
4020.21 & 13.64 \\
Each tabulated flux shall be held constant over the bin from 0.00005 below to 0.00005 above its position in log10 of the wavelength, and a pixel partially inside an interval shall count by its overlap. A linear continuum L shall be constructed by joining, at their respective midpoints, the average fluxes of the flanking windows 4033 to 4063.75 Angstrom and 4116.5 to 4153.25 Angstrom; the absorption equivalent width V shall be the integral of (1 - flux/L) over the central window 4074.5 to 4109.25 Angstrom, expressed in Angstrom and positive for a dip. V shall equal 6.6 Angstrom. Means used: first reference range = 13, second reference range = 12.9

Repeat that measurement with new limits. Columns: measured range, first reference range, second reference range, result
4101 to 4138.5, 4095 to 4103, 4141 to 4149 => -3.3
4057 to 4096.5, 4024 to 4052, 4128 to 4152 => 3.3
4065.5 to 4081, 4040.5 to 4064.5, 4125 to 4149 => 0.2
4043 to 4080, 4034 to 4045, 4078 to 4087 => -0.2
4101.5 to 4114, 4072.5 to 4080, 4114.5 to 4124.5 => 2.2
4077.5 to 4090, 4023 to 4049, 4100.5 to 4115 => -1.3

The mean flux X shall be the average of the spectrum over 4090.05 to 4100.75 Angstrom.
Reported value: 9.49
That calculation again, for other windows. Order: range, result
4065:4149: 11.7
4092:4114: 9.36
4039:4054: 13.3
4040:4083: 12.7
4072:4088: 12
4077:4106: 10.4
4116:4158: 13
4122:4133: 12.6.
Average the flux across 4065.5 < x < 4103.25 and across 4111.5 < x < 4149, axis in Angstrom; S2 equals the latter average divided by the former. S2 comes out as 1.12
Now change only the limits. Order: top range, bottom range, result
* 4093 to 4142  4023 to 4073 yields 0.87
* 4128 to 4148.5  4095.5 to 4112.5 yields 1.50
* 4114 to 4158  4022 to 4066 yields 1.02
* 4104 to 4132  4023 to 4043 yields 0.89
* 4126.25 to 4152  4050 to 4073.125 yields 1.04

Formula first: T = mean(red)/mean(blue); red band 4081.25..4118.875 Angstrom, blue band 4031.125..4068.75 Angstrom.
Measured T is 0.80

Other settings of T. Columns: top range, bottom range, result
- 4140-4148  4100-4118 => 1.35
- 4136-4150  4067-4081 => 1.08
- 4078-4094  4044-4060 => 0.89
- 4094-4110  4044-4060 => 0.68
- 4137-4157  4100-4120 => 1.36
